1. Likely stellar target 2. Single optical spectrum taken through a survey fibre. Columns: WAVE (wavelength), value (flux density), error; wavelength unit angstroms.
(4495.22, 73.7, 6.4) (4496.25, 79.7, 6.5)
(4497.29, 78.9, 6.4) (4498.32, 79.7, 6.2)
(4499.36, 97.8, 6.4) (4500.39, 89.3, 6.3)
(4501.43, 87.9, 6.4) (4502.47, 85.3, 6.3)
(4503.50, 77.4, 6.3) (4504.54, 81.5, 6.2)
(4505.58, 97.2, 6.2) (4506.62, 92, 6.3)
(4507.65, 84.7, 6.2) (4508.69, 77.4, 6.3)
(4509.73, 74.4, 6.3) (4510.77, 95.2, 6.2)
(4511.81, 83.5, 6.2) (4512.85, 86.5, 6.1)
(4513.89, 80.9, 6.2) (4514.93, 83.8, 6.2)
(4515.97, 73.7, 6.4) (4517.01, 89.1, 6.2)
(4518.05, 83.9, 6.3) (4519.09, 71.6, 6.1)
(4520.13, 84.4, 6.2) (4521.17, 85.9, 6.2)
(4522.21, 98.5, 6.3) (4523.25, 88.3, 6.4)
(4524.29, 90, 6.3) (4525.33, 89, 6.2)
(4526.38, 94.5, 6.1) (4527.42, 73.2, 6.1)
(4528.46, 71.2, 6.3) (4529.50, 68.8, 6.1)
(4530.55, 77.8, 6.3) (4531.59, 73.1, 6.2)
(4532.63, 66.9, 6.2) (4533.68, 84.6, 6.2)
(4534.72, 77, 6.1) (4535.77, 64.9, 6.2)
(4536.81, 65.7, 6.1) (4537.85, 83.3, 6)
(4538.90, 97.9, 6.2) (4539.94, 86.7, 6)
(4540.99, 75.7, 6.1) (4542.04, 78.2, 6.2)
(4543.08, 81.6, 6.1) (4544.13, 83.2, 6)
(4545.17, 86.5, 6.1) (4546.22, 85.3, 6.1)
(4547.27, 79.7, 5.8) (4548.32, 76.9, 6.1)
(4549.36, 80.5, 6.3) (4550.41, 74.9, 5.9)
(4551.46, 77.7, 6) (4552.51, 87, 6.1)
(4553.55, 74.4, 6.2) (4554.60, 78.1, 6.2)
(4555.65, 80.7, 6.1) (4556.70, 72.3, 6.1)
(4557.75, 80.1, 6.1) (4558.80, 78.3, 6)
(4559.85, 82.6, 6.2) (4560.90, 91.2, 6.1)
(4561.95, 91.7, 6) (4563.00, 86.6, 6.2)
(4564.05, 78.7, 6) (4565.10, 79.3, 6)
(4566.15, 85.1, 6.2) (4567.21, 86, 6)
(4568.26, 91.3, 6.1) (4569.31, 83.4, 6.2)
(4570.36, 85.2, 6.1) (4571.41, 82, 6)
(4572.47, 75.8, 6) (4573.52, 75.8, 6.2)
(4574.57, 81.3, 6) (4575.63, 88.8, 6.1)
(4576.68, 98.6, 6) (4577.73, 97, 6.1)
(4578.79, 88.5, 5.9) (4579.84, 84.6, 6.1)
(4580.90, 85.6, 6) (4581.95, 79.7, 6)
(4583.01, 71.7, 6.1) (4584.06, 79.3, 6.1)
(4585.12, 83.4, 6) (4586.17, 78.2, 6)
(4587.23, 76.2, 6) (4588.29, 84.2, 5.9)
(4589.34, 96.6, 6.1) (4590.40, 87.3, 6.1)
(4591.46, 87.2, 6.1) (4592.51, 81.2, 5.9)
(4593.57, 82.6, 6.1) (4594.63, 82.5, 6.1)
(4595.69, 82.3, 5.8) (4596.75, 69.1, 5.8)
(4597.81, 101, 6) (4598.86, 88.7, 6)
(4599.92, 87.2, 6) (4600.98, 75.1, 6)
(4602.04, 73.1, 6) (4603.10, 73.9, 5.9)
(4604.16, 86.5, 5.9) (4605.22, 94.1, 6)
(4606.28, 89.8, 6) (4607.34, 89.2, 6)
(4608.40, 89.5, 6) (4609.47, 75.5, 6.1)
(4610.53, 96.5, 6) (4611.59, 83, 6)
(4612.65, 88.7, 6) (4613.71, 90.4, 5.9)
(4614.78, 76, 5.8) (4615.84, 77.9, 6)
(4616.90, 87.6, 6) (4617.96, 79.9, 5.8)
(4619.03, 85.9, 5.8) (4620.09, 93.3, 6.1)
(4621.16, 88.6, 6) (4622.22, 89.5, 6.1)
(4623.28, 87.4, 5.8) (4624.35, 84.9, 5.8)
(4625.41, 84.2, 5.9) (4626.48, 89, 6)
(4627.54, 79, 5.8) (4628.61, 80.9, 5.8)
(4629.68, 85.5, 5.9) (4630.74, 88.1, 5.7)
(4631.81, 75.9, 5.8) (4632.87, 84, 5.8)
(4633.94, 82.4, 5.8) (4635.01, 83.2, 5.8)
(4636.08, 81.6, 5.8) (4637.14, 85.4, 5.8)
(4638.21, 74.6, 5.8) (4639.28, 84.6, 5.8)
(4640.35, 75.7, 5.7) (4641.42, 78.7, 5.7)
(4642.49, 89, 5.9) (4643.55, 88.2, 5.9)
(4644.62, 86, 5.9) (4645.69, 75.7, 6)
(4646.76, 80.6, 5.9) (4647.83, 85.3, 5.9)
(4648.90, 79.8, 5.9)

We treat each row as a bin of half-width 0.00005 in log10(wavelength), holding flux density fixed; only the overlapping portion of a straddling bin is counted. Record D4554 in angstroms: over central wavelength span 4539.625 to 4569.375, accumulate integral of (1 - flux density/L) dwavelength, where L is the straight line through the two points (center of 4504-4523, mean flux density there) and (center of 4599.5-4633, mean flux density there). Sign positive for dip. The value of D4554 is 1.02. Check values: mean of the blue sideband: 84.7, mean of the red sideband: 84.7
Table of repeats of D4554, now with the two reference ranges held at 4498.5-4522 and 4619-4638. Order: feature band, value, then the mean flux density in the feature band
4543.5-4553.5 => 0.4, 81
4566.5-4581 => -0.2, 86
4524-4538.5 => 1.3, 77.1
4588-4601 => -0.1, 85.4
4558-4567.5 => 0.1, 84.2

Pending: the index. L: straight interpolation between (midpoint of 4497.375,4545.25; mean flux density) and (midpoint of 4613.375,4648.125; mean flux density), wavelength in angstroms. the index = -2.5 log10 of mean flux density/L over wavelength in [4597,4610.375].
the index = -0.03 mag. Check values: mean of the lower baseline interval 82.5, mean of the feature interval 85.3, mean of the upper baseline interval 83.6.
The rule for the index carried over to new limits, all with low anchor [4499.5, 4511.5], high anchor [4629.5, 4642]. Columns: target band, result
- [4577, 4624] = -0.03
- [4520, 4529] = -0.01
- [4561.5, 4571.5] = -0.01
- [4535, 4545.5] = 0.06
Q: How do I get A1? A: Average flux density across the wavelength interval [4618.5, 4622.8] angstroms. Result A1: 89.4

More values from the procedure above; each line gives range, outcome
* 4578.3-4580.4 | 86.5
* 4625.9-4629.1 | 82.9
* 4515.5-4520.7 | 80.7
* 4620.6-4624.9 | 87.7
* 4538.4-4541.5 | 86.8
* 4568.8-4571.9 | 83.7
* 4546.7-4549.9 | 79.1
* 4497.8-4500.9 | 89.1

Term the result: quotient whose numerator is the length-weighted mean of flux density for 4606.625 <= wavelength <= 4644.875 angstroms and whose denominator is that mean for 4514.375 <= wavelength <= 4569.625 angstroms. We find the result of 1.0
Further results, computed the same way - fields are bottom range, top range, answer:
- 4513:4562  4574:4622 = 1.05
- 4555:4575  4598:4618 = 1.03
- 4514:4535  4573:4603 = 1.03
